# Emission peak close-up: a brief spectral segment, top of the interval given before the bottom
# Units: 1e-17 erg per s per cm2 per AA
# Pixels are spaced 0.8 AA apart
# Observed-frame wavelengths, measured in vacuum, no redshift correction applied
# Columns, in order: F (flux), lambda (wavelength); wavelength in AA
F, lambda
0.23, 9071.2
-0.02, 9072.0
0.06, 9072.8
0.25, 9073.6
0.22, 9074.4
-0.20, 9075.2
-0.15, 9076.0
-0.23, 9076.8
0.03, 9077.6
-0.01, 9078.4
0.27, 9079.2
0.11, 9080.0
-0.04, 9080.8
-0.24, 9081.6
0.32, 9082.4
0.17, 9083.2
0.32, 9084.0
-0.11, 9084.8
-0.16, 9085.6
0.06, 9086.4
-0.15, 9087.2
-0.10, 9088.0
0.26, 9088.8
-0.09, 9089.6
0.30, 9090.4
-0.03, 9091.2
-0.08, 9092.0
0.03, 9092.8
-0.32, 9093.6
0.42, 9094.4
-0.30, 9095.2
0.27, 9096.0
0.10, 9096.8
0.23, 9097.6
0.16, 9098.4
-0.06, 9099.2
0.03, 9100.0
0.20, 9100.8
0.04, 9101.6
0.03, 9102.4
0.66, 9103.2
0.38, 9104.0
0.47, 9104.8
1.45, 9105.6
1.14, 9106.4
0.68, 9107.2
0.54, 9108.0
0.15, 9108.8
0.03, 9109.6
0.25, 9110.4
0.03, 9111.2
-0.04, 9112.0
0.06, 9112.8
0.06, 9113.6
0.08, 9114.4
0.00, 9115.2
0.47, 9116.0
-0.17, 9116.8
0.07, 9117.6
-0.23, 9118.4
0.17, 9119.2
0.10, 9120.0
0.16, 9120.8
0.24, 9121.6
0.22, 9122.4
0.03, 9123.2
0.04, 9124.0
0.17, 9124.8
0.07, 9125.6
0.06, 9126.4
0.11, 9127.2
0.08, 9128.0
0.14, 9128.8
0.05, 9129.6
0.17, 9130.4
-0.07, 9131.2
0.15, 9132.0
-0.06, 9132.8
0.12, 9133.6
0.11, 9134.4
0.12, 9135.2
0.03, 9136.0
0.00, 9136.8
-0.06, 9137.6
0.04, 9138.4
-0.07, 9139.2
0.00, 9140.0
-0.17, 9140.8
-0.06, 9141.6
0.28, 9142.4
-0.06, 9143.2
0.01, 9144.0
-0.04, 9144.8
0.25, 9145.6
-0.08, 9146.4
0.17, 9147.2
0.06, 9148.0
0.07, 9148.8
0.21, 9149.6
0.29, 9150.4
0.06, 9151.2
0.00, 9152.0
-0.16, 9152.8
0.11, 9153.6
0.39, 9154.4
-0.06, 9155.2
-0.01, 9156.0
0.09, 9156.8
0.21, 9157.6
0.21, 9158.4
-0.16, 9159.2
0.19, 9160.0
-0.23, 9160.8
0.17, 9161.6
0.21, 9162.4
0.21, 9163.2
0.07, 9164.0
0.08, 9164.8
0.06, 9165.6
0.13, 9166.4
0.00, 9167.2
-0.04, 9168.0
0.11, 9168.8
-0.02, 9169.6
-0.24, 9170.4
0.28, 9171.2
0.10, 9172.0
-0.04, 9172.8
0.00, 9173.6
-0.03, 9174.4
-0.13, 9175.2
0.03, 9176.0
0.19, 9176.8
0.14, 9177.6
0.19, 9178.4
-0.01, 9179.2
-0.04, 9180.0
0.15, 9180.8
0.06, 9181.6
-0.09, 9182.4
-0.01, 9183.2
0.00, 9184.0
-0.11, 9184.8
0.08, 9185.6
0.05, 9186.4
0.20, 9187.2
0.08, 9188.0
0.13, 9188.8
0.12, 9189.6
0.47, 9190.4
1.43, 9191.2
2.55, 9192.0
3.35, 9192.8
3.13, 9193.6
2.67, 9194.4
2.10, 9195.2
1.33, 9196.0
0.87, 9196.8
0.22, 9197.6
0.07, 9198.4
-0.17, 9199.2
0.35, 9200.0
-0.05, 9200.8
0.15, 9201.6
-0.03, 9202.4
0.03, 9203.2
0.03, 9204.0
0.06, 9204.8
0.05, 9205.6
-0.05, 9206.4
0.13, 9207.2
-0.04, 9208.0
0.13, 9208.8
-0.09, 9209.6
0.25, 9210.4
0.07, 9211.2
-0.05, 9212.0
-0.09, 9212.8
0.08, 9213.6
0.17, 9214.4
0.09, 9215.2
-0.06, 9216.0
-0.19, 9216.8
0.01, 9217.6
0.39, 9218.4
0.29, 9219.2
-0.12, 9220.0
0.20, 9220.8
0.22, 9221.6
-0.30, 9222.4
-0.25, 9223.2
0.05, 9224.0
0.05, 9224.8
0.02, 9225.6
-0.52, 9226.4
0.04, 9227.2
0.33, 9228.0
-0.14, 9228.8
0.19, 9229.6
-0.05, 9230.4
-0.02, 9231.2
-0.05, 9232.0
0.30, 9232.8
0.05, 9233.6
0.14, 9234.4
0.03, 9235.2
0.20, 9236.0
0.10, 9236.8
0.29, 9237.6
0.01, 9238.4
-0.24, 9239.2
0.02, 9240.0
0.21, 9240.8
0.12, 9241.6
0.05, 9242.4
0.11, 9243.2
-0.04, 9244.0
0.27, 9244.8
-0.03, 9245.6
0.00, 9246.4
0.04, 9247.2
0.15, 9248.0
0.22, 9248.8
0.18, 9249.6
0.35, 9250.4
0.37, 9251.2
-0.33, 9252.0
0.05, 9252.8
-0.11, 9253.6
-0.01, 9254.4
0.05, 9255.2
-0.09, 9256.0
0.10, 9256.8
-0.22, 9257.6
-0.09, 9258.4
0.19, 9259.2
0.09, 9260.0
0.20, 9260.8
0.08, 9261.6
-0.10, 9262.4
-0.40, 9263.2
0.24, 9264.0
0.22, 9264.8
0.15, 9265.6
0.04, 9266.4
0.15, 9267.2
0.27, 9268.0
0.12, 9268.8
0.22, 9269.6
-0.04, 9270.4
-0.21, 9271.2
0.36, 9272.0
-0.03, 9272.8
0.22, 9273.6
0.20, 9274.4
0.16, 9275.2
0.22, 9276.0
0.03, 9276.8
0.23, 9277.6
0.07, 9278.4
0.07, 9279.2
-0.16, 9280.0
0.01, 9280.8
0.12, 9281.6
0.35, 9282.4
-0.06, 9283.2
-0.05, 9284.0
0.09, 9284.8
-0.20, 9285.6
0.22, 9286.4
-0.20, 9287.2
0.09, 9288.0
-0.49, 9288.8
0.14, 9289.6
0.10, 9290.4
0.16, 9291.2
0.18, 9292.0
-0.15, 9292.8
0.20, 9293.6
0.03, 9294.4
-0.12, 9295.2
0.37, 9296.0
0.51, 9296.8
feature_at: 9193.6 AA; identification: [O III]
